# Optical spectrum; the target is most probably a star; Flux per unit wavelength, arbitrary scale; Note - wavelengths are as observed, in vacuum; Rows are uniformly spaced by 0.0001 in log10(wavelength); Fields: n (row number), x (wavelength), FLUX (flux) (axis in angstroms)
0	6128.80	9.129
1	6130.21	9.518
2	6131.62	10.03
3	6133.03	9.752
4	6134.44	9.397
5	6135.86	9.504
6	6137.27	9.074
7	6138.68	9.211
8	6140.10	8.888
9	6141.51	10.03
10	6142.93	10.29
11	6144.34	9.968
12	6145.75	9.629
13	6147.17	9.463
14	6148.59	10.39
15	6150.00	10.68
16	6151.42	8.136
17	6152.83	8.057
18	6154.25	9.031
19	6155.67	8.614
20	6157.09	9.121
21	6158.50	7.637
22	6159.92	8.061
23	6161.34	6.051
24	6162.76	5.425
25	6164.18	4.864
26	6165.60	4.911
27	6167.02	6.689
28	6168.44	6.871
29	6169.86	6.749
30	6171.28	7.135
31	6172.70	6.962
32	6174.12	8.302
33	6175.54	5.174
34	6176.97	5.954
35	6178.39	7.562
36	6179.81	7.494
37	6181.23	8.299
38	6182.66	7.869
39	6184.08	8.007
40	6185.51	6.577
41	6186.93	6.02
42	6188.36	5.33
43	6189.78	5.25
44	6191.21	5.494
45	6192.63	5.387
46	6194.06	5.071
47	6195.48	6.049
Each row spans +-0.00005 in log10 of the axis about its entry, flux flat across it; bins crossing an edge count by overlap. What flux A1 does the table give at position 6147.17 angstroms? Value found 9.463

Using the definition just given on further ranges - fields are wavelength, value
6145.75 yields 9.629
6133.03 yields 9.752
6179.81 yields 7.494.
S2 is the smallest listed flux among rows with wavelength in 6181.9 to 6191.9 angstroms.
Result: 5.25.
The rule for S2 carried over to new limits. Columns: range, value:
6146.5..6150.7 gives 9.463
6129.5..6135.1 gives 9.397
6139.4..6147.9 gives 8.888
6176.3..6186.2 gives 5.954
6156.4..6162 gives 6.051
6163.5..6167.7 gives 4.864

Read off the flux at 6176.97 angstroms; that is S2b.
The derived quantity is 5.954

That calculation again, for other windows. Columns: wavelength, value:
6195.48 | 6.049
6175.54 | 5.174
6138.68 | 9.211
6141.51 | 10.03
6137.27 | 9.074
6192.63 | 5.387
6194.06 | 5.071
